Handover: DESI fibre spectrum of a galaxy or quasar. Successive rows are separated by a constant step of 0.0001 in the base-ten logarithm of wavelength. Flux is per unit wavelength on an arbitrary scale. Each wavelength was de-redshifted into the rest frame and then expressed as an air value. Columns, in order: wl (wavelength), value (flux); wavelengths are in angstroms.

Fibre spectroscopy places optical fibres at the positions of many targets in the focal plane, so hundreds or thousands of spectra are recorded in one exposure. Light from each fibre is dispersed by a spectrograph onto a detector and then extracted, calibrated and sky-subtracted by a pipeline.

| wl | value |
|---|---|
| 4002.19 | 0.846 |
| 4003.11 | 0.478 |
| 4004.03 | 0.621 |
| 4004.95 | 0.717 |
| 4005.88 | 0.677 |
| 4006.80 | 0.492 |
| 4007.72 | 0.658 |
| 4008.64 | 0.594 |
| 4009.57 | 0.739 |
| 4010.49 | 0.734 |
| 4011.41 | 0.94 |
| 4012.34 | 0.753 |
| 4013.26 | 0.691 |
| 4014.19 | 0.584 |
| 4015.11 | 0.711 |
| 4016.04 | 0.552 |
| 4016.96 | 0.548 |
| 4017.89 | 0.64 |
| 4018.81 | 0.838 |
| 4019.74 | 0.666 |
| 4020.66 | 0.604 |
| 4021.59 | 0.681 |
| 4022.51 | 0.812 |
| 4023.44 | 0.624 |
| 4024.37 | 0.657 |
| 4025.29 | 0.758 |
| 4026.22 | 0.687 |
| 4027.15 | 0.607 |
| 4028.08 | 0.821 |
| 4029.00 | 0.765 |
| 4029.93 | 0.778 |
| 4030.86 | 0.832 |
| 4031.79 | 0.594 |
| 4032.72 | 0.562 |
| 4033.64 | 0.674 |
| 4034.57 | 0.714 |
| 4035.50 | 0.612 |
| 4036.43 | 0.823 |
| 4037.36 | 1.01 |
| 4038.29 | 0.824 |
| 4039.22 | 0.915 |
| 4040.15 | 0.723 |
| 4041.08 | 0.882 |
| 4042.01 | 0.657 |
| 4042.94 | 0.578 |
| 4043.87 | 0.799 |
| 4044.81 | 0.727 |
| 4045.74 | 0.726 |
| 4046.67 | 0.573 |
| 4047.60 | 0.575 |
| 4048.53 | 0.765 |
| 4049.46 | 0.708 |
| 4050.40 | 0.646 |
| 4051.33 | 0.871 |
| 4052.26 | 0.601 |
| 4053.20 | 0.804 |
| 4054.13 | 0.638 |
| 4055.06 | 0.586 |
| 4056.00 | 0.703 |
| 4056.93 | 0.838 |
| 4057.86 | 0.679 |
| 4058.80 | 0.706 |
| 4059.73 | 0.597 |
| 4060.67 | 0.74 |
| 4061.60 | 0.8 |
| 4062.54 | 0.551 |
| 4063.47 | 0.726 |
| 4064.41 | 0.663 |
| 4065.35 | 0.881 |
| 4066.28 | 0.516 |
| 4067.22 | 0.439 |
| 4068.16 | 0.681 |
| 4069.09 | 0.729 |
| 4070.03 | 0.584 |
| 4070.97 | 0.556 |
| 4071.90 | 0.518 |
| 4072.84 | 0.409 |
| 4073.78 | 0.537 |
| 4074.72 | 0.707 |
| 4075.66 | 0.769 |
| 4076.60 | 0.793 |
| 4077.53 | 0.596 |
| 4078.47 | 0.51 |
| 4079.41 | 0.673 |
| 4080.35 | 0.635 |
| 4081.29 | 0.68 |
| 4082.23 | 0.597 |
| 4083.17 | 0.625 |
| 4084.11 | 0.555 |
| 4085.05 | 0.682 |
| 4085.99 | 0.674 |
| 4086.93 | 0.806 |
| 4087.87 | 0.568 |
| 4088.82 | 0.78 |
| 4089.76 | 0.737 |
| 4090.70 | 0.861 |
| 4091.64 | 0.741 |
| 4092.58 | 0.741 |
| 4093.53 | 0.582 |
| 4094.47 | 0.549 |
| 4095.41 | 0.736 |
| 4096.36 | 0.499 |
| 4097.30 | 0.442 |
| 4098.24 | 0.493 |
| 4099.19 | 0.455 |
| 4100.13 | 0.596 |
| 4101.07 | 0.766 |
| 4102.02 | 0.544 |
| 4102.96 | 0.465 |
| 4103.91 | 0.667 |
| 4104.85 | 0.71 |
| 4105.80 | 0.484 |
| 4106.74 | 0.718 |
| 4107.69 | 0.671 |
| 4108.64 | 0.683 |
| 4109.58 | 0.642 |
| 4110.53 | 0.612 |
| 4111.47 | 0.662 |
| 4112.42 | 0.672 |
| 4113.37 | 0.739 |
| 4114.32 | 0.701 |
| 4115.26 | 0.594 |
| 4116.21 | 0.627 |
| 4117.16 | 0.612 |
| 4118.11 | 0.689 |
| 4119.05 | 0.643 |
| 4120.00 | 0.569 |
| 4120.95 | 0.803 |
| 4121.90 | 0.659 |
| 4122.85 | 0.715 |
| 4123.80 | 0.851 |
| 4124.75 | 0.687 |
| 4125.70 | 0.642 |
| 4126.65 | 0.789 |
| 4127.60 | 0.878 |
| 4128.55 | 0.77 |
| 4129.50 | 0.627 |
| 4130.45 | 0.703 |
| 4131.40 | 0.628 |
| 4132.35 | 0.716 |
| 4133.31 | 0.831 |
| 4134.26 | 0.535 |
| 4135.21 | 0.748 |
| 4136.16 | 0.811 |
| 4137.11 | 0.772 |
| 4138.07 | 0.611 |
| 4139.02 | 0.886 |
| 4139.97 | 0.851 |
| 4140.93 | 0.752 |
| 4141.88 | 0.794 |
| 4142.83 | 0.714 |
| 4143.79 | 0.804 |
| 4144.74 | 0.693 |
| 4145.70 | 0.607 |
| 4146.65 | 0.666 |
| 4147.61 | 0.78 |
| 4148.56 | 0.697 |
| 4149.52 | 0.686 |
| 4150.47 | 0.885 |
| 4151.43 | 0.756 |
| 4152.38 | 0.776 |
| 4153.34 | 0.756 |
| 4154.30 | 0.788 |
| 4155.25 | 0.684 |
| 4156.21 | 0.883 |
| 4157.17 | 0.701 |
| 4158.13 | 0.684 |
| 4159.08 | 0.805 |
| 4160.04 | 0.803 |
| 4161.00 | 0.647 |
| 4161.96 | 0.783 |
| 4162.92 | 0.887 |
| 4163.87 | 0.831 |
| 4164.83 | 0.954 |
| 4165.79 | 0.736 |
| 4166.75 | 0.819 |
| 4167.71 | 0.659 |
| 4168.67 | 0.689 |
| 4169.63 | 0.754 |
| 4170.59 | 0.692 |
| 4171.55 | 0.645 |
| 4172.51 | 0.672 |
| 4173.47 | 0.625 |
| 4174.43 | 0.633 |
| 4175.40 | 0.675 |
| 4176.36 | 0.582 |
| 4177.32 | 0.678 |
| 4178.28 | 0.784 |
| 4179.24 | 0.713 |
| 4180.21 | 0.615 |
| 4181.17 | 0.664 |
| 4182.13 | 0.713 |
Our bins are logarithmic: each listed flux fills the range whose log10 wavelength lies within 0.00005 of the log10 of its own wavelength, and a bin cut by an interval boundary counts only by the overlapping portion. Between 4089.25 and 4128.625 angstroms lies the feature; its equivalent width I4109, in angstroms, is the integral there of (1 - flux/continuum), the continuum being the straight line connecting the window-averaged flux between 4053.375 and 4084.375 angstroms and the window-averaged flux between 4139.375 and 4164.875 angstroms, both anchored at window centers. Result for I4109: 2.5 angstroms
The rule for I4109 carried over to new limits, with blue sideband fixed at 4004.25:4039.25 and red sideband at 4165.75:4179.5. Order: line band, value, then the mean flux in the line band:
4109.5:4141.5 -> -0.7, 0.708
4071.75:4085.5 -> 1.5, 0.621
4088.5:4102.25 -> 1.2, 0.635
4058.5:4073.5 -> 1.5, 0.629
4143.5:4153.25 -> -0.6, 0.735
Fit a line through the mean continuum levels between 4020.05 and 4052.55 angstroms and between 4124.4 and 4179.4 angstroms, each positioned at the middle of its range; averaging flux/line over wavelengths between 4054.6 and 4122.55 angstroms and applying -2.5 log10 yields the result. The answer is 0.130 mag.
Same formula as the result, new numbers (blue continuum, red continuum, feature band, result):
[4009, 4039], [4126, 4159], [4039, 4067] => 0.03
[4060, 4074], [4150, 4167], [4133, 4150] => 0.03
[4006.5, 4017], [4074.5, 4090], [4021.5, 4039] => -0.09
